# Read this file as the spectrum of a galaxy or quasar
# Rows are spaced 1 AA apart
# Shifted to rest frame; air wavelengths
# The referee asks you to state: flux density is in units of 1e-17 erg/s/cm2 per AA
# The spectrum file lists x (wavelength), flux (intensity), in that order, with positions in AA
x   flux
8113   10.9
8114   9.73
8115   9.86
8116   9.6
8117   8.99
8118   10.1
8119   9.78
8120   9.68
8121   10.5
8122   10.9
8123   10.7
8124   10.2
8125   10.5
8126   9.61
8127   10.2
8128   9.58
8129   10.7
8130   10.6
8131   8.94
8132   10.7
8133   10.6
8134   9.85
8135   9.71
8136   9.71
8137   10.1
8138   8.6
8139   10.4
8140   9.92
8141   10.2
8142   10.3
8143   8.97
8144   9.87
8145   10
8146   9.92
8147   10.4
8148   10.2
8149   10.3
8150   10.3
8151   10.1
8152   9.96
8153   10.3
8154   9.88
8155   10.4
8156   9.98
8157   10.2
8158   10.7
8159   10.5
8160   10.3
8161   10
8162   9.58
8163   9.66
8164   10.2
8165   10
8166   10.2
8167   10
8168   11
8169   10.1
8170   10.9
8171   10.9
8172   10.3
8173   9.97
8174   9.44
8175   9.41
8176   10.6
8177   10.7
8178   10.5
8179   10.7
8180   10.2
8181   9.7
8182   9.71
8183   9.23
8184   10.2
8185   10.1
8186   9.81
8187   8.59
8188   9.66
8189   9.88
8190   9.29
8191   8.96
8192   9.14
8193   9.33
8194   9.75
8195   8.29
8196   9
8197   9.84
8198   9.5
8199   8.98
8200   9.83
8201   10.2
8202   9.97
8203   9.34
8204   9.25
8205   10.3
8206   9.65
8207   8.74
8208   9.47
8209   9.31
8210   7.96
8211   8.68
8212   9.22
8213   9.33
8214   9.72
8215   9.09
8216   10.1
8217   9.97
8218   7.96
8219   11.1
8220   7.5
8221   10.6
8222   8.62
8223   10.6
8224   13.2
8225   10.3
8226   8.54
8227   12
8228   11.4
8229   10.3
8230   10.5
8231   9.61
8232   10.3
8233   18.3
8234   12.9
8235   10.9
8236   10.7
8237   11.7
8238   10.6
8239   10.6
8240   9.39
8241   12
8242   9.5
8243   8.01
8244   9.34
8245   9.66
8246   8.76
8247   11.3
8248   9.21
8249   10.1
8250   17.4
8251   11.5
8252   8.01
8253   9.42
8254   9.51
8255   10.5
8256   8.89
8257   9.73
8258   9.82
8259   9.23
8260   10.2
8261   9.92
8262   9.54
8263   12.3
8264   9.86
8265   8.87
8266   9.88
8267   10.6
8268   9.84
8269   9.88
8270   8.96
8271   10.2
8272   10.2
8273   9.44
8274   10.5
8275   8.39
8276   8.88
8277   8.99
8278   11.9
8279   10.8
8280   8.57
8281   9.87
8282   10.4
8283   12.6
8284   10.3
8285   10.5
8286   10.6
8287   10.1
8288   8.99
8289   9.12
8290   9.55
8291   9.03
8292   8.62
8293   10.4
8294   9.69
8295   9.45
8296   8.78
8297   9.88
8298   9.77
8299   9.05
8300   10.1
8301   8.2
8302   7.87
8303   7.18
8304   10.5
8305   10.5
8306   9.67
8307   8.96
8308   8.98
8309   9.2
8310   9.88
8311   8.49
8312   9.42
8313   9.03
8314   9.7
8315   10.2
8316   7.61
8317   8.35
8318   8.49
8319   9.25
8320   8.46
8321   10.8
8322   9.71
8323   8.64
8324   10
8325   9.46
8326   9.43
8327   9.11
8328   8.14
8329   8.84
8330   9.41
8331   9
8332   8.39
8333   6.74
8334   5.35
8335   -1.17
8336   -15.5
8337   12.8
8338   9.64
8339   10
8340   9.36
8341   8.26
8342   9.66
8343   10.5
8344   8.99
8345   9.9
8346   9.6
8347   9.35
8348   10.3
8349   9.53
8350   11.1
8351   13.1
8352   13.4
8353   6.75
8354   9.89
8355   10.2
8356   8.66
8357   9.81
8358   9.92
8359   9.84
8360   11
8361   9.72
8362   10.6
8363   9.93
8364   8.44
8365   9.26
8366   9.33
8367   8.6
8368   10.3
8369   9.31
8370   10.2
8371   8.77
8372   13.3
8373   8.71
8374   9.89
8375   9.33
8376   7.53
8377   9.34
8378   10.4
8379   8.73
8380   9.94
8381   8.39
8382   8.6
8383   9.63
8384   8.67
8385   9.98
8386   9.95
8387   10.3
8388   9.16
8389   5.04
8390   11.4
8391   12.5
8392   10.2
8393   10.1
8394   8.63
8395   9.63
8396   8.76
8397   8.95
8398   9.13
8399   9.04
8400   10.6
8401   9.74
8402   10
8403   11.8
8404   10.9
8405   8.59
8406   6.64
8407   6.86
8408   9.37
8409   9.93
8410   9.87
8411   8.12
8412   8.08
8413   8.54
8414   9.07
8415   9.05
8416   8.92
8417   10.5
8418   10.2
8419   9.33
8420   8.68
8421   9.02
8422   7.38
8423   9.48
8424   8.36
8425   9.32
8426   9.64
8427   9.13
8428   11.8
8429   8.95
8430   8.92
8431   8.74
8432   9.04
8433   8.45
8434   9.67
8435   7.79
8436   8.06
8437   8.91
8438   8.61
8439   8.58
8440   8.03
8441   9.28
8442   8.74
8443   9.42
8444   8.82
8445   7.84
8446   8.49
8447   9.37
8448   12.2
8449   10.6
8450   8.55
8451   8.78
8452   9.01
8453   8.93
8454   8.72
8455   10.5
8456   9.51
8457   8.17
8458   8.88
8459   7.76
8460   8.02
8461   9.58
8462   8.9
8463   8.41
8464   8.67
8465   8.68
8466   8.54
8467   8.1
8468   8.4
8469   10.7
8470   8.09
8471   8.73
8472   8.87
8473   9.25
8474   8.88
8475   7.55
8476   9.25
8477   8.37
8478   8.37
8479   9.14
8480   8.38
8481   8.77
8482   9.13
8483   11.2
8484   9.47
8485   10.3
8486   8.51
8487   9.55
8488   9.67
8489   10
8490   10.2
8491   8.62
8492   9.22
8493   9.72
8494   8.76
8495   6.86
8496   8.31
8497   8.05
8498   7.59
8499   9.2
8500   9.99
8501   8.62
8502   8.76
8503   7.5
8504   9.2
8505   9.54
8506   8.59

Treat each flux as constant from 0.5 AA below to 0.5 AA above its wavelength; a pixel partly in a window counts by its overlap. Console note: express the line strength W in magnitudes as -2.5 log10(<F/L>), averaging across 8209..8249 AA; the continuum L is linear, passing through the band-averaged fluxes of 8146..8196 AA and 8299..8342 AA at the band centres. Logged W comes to -0.10 mag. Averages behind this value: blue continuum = 9.98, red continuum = 8.27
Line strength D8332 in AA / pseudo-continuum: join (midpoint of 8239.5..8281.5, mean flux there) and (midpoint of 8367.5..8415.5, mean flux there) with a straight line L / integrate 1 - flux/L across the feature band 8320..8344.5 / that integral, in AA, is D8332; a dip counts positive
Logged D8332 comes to 4.9 AA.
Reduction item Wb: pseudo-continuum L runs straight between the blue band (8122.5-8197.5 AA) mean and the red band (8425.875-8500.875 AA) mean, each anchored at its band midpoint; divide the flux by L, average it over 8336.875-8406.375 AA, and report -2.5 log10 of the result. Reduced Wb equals -0.047 mag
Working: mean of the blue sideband 9.98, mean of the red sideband 8.98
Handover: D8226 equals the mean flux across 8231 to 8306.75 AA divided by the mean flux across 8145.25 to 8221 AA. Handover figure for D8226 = 1.0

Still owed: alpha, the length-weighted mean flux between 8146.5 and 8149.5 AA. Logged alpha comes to 10.3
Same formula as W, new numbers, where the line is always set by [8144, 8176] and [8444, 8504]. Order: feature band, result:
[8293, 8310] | 0.038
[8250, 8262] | -0.024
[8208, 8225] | 0.041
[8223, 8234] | -0.160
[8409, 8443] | 0.017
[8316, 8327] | 0.042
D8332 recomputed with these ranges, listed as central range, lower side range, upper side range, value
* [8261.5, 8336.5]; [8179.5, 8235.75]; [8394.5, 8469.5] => 4.9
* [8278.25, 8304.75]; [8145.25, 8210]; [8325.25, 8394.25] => -0.8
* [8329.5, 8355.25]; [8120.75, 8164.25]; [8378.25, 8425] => 3.3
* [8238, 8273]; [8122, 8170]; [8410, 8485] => -1.3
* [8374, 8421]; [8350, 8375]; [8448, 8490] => 1.7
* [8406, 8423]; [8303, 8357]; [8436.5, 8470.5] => 0.0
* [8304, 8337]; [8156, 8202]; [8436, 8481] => 4.8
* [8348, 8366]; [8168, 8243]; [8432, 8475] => -1.4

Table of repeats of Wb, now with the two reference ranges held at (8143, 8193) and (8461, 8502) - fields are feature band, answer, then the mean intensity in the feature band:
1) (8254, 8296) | -0.024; 9.86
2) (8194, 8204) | 0.053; 9.45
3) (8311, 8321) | 0.058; 9.02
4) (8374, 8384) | 0.020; 9.12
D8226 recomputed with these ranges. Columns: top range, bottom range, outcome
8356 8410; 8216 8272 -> 0.92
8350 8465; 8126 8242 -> 0.93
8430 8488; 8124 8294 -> 0.89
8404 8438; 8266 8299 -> 0.91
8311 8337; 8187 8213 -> 0.81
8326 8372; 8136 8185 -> 0.87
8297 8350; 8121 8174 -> 0.84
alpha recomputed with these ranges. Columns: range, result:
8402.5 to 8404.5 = 11.4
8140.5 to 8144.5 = 9.84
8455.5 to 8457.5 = 8.84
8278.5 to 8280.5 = 9.69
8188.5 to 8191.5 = 9.38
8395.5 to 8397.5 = 8.86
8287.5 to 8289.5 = 9.05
